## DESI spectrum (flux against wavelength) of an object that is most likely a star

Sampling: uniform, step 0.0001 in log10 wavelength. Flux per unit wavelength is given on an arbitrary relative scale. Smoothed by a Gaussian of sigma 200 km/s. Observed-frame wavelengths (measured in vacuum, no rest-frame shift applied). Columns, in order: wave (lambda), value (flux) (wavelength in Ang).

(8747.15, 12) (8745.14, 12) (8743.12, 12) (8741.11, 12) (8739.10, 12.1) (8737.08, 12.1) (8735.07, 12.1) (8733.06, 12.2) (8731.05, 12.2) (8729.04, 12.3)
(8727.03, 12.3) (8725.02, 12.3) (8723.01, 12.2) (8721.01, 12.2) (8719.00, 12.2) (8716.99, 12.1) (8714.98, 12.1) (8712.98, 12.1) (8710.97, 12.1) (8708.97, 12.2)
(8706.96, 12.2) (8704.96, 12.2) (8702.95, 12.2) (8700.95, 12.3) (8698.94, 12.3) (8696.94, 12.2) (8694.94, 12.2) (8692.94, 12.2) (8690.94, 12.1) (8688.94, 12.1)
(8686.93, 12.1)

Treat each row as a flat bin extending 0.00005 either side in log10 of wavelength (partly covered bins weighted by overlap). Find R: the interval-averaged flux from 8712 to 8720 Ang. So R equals 12.1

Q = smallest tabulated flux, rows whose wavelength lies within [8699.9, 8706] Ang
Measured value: 12.2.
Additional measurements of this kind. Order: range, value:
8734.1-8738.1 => 12.1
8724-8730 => 12.3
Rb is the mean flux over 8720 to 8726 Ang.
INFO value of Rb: 12.2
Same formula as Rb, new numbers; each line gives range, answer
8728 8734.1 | 12.2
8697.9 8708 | 12.2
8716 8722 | 12.2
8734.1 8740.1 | 12.1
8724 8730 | 12.3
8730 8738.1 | 12.1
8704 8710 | 12.2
